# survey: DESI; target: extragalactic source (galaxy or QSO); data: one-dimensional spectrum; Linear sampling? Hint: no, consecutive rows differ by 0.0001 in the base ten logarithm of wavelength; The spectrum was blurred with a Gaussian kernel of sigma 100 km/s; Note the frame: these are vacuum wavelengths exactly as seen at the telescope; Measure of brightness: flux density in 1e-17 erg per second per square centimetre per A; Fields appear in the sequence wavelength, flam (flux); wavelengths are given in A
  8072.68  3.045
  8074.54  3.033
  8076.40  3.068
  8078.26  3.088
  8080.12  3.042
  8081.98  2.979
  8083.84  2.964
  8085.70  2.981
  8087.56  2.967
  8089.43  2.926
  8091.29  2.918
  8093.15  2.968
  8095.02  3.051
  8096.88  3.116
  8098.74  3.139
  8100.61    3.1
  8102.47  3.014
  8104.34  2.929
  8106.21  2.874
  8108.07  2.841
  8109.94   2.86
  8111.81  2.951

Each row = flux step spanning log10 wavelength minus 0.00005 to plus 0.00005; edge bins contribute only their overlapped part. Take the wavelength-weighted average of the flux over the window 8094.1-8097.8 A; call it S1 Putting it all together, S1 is 3.09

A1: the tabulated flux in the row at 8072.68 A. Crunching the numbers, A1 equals 3.045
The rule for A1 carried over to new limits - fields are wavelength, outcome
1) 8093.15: 2.968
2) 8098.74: 3.139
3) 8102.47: 3.014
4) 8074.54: 3.033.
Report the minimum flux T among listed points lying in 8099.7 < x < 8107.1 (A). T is 2.874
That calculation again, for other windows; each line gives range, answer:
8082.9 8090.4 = 2.926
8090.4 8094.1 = 2.918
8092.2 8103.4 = 2.968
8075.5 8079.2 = 3.068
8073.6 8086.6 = 2.964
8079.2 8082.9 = 2.979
